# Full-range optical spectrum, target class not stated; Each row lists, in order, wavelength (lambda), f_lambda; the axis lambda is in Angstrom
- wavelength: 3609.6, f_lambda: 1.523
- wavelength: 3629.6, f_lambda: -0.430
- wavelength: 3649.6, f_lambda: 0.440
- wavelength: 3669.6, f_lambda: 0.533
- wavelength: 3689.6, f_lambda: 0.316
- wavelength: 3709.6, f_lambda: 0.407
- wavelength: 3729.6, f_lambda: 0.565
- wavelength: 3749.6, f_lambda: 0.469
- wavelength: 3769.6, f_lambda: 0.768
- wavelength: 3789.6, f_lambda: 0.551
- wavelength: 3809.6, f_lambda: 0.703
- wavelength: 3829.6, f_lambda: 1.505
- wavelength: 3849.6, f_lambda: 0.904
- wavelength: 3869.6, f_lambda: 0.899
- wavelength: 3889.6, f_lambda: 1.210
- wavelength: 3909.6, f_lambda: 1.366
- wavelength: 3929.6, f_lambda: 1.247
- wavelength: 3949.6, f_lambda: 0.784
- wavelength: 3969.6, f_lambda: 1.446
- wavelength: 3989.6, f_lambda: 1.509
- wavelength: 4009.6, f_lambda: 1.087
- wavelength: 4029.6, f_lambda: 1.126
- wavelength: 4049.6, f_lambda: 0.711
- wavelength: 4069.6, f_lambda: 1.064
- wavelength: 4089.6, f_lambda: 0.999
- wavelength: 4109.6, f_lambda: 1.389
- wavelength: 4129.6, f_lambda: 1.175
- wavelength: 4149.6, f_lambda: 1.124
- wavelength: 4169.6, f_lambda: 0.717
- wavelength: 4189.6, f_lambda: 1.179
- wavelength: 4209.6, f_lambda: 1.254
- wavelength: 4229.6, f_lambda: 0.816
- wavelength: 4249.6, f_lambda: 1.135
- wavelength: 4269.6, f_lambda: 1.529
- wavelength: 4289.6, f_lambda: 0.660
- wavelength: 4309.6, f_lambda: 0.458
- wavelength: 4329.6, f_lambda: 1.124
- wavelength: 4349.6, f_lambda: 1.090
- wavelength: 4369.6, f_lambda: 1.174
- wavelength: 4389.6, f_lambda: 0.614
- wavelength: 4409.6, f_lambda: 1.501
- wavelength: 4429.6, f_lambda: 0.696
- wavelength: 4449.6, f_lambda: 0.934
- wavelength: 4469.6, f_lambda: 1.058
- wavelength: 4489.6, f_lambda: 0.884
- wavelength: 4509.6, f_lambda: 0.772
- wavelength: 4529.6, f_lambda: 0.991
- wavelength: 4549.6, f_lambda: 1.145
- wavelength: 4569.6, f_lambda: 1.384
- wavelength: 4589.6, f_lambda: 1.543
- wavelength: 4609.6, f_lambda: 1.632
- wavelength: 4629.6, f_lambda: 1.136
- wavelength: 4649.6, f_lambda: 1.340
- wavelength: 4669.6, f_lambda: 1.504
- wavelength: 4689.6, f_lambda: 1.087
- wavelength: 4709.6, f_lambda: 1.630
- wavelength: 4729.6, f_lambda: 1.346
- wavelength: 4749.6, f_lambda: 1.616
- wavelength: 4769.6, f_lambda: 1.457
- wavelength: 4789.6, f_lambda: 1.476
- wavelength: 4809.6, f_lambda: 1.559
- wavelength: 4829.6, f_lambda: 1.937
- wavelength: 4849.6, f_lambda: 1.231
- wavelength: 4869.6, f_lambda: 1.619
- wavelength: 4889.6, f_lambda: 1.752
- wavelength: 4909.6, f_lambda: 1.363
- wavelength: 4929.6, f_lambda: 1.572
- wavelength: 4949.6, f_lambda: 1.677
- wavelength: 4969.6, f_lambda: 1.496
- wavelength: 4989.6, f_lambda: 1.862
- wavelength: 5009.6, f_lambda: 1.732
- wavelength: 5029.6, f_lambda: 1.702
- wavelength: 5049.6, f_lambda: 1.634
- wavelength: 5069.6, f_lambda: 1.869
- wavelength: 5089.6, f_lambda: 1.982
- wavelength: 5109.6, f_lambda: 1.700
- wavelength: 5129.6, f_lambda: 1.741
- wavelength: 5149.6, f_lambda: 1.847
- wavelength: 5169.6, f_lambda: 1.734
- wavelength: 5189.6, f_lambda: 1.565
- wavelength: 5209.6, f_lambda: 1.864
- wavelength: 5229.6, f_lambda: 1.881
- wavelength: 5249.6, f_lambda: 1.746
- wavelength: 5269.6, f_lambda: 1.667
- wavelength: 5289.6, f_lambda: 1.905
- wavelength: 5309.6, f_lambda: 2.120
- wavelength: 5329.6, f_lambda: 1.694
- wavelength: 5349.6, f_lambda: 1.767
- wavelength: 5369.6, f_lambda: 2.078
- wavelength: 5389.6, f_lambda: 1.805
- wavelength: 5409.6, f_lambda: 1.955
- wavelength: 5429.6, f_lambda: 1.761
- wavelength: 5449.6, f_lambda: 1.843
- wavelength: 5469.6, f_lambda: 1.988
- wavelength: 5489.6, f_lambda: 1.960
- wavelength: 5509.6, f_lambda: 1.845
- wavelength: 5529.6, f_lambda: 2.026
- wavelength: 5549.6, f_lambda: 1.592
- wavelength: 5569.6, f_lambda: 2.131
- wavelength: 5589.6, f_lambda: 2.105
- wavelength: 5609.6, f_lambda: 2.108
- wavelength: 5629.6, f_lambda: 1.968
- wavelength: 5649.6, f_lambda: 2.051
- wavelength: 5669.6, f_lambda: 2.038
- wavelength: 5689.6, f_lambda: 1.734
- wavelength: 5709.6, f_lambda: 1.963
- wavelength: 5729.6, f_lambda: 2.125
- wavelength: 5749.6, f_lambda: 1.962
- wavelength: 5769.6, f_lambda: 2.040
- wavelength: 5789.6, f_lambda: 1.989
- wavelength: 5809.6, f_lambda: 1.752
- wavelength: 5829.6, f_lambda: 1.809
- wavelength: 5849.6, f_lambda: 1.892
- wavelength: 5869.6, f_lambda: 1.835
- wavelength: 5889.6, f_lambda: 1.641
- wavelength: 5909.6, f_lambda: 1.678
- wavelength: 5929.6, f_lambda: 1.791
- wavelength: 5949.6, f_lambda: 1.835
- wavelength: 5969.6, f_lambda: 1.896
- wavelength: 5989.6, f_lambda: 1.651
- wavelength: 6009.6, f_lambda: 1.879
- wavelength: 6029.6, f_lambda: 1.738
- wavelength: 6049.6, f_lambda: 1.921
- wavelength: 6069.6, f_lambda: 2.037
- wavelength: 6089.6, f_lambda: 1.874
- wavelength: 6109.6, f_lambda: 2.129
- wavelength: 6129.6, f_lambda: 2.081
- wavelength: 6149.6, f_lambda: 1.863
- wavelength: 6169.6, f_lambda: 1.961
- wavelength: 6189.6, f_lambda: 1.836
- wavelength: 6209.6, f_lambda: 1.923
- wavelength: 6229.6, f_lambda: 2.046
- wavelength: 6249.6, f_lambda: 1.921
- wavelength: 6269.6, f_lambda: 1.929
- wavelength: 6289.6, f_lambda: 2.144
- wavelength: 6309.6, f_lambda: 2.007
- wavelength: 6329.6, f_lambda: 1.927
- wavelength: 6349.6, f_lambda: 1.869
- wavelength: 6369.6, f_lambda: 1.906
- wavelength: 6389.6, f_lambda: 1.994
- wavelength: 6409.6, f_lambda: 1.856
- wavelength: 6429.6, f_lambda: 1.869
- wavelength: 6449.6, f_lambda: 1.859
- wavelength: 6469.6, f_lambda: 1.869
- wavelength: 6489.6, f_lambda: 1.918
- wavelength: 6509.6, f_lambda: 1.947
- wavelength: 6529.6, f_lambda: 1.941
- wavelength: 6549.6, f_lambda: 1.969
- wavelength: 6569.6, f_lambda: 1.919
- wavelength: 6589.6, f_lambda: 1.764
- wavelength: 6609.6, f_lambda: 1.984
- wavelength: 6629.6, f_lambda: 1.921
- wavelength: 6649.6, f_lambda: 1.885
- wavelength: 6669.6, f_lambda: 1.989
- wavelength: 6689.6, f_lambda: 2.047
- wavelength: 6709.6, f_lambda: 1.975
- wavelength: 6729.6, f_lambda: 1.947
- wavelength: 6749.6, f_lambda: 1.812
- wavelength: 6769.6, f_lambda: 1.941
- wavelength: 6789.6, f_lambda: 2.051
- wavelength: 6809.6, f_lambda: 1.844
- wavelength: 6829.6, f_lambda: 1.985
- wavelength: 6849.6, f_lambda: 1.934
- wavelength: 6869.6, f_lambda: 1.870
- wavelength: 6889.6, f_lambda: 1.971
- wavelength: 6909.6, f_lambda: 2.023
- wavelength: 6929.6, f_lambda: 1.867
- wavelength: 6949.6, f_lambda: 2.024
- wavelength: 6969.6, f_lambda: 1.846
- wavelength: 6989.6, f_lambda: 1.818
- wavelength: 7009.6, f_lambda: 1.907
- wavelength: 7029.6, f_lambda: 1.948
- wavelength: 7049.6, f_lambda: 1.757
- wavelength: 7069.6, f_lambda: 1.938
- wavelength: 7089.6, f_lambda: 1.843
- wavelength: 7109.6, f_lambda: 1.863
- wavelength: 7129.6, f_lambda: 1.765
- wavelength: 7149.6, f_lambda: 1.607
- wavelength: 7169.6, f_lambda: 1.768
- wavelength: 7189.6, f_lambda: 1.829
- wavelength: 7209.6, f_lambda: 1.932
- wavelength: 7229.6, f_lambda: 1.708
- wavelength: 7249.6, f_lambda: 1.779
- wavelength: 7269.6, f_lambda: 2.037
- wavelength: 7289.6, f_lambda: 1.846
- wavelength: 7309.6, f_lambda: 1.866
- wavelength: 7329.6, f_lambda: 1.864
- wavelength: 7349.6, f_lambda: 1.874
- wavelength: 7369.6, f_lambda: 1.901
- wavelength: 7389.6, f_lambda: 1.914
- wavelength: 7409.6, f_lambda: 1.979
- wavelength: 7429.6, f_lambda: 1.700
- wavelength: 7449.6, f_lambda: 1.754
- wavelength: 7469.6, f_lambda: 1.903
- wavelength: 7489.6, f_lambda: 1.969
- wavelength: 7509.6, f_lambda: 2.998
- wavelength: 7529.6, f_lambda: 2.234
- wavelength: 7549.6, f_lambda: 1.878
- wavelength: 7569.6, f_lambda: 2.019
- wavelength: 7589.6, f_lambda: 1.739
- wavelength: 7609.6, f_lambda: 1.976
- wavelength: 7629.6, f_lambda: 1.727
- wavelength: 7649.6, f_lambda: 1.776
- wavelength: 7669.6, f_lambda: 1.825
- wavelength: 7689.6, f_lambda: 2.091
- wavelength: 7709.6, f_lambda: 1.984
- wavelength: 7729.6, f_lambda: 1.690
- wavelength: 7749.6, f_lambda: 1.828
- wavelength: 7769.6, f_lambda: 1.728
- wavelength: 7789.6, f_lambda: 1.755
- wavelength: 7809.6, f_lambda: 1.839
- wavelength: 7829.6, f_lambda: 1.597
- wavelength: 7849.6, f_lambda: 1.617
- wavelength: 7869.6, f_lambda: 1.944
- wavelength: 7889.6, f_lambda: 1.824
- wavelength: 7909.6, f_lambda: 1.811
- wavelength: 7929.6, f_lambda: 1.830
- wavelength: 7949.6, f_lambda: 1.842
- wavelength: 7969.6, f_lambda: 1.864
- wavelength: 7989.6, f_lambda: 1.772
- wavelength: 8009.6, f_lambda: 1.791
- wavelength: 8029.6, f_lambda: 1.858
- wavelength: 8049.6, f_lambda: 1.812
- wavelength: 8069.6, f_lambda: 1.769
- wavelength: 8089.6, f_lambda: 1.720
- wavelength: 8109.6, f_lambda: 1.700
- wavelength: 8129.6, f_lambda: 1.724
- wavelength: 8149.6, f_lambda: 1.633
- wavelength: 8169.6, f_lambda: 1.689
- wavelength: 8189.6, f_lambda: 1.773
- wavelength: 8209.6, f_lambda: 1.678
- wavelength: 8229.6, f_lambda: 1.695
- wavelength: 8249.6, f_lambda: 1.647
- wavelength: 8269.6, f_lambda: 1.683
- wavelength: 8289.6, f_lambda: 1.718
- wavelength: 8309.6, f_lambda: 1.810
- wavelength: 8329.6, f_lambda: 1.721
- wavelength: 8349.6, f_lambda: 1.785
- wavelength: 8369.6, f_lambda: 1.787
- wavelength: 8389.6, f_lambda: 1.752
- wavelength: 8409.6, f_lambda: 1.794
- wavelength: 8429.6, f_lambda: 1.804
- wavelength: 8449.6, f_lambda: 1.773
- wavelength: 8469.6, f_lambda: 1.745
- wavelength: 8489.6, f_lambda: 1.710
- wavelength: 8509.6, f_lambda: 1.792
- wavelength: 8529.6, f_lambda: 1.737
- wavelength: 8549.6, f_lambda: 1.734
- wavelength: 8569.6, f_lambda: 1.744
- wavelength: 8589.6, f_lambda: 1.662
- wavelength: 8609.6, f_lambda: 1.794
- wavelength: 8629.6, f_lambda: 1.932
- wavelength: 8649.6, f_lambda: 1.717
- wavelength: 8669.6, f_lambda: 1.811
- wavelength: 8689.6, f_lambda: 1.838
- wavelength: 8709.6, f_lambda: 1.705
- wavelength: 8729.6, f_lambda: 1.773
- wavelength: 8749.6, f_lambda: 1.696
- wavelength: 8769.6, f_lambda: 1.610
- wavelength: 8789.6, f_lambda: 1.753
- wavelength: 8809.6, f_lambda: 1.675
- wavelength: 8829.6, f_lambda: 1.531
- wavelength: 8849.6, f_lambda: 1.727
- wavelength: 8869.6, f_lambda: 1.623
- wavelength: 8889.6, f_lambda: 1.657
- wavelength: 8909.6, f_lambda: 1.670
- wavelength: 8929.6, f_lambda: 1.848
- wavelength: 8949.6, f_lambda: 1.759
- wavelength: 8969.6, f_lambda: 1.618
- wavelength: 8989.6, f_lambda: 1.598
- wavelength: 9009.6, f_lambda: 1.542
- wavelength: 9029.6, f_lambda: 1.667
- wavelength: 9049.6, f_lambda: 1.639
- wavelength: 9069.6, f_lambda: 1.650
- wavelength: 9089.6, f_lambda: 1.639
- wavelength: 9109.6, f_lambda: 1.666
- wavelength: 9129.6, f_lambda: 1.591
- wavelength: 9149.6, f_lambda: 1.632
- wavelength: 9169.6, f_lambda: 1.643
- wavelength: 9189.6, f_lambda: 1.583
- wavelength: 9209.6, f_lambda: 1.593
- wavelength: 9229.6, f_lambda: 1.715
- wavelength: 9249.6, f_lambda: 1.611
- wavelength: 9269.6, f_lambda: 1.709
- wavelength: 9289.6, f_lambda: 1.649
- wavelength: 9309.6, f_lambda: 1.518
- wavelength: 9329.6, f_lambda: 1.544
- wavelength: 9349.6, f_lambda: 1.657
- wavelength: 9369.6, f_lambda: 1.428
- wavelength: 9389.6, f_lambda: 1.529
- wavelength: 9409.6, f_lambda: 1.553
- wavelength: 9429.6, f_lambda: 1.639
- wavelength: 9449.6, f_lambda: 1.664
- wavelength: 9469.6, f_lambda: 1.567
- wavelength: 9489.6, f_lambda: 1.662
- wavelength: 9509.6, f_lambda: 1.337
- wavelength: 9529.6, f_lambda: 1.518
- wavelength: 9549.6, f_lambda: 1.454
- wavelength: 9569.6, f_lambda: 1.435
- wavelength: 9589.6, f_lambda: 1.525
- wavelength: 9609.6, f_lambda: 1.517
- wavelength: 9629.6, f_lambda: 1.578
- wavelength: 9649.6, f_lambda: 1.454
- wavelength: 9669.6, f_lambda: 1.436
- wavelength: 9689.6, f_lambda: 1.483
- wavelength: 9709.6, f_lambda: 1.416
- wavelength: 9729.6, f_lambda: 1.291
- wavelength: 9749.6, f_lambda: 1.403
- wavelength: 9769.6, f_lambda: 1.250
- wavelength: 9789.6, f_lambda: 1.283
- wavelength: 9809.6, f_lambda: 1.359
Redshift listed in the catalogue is 0.144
